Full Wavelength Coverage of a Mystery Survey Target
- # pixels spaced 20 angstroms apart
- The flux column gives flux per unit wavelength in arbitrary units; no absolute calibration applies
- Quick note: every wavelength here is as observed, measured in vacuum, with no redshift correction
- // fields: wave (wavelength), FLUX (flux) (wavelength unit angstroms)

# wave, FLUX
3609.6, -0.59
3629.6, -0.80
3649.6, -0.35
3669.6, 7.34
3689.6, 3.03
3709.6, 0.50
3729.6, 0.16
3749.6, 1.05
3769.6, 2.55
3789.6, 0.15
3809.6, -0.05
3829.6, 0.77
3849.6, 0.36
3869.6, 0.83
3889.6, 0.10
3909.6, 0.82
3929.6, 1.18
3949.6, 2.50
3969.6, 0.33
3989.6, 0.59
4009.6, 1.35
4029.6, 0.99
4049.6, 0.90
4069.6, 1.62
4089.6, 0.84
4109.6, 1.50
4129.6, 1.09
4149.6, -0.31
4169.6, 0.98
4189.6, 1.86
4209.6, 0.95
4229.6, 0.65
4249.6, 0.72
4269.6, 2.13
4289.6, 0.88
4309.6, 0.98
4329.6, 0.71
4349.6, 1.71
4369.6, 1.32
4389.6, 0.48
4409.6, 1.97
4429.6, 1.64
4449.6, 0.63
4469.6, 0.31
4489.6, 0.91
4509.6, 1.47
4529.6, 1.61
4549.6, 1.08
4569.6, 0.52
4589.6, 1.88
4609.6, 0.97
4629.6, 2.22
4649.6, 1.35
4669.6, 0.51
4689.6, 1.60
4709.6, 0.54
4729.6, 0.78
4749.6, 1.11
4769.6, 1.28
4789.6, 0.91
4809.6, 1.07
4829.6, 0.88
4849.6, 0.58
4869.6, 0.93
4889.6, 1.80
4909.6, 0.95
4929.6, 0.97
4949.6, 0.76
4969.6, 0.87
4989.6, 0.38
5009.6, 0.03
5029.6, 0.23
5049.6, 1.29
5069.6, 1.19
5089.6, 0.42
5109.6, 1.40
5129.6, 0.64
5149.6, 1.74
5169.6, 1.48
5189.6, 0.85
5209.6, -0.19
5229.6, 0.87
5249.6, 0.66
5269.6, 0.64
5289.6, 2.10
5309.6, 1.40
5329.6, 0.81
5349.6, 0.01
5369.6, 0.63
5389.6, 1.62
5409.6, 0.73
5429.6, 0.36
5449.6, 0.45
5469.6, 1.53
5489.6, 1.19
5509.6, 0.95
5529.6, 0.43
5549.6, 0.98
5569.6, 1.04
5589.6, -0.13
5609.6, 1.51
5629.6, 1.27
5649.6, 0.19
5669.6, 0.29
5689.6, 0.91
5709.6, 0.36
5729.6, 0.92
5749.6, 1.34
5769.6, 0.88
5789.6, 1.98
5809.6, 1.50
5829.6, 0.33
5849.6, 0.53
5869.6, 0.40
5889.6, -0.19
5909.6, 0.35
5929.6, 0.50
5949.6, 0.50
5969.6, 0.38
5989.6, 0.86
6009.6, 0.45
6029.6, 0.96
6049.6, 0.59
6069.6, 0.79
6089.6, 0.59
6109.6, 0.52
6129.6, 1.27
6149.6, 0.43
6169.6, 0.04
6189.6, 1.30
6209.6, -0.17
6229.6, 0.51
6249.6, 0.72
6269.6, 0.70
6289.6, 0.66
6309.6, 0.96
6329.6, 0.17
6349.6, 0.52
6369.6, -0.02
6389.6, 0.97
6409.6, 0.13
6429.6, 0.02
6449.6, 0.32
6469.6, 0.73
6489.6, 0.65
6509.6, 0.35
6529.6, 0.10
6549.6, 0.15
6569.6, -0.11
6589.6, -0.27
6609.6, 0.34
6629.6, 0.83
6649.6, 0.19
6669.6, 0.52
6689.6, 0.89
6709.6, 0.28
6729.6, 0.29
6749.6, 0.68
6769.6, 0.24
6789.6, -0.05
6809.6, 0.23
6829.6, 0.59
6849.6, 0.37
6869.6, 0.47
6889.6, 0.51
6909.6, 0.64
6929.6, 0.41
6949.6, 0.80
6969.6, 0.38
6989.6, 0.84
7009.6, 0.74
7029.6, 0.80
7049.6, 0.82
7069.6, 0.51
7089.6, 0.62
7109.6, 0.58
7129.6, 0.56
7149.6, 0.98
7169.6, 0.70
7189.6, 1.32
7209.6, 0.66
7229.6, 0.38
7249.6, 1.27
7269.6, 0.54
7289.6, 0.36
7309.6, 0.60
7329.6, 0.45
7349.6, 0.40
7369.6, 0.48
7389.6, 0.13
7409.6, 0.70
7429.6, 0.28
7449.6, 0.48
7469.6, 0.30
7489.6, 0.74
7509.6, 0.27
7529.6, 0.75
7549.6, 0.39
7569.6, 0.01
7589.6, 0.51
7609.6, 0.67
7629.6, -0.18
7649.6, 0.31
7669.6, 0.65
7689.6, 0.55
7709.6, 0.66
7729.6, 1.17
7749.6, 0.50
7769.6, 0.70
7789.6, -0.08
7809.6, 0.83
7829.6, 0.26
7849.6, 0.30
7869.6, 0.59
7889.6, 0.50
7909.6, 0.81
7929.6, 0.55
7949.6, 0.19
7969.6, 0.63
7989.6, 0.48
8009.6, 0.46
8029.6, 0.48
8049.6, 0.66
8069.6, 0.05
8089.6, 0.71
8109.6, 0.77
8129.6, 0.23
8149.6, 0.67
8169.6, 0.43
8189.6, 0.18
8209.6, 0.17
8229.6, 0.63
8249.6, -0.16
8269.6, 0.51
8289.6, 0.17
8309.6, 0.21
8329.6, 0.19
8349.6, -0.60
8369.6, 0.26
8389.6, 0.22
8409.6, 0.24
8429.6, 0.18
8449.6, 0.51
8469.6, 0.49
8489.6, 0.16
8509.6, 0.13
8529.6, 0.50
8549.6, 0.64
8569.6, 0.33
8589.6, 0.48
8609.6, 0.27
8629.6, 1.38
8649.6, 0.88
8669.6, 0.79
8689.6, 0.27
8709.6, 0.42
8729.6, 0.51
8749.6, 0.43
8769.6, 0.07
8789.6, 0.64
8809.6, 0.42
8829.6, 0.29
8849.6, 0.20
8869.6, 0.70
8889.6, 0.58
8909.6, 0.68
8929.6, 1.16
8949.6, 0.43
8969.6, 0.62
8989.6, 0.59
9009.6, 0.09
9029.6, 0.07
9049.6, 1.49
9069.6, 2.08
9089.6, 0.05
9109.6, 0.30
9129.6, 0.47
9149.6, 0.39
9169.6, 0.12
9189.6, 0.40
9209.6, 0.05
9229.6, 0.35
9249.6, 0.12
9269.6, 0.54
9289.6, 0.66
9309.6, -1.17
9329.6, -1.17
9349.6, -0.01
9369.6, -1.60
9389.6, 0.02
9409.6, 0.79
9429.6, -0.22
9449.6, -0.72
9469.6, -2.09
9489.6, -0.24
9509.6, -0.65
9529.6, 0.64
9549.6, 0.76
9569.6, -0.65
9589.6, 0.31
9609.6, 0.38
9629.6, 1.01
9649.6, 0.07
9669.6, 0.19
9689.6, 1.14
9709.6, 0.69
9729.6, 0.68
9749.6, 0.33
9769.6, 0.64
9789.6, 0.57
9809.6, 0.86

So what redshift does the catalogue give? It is 1.43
